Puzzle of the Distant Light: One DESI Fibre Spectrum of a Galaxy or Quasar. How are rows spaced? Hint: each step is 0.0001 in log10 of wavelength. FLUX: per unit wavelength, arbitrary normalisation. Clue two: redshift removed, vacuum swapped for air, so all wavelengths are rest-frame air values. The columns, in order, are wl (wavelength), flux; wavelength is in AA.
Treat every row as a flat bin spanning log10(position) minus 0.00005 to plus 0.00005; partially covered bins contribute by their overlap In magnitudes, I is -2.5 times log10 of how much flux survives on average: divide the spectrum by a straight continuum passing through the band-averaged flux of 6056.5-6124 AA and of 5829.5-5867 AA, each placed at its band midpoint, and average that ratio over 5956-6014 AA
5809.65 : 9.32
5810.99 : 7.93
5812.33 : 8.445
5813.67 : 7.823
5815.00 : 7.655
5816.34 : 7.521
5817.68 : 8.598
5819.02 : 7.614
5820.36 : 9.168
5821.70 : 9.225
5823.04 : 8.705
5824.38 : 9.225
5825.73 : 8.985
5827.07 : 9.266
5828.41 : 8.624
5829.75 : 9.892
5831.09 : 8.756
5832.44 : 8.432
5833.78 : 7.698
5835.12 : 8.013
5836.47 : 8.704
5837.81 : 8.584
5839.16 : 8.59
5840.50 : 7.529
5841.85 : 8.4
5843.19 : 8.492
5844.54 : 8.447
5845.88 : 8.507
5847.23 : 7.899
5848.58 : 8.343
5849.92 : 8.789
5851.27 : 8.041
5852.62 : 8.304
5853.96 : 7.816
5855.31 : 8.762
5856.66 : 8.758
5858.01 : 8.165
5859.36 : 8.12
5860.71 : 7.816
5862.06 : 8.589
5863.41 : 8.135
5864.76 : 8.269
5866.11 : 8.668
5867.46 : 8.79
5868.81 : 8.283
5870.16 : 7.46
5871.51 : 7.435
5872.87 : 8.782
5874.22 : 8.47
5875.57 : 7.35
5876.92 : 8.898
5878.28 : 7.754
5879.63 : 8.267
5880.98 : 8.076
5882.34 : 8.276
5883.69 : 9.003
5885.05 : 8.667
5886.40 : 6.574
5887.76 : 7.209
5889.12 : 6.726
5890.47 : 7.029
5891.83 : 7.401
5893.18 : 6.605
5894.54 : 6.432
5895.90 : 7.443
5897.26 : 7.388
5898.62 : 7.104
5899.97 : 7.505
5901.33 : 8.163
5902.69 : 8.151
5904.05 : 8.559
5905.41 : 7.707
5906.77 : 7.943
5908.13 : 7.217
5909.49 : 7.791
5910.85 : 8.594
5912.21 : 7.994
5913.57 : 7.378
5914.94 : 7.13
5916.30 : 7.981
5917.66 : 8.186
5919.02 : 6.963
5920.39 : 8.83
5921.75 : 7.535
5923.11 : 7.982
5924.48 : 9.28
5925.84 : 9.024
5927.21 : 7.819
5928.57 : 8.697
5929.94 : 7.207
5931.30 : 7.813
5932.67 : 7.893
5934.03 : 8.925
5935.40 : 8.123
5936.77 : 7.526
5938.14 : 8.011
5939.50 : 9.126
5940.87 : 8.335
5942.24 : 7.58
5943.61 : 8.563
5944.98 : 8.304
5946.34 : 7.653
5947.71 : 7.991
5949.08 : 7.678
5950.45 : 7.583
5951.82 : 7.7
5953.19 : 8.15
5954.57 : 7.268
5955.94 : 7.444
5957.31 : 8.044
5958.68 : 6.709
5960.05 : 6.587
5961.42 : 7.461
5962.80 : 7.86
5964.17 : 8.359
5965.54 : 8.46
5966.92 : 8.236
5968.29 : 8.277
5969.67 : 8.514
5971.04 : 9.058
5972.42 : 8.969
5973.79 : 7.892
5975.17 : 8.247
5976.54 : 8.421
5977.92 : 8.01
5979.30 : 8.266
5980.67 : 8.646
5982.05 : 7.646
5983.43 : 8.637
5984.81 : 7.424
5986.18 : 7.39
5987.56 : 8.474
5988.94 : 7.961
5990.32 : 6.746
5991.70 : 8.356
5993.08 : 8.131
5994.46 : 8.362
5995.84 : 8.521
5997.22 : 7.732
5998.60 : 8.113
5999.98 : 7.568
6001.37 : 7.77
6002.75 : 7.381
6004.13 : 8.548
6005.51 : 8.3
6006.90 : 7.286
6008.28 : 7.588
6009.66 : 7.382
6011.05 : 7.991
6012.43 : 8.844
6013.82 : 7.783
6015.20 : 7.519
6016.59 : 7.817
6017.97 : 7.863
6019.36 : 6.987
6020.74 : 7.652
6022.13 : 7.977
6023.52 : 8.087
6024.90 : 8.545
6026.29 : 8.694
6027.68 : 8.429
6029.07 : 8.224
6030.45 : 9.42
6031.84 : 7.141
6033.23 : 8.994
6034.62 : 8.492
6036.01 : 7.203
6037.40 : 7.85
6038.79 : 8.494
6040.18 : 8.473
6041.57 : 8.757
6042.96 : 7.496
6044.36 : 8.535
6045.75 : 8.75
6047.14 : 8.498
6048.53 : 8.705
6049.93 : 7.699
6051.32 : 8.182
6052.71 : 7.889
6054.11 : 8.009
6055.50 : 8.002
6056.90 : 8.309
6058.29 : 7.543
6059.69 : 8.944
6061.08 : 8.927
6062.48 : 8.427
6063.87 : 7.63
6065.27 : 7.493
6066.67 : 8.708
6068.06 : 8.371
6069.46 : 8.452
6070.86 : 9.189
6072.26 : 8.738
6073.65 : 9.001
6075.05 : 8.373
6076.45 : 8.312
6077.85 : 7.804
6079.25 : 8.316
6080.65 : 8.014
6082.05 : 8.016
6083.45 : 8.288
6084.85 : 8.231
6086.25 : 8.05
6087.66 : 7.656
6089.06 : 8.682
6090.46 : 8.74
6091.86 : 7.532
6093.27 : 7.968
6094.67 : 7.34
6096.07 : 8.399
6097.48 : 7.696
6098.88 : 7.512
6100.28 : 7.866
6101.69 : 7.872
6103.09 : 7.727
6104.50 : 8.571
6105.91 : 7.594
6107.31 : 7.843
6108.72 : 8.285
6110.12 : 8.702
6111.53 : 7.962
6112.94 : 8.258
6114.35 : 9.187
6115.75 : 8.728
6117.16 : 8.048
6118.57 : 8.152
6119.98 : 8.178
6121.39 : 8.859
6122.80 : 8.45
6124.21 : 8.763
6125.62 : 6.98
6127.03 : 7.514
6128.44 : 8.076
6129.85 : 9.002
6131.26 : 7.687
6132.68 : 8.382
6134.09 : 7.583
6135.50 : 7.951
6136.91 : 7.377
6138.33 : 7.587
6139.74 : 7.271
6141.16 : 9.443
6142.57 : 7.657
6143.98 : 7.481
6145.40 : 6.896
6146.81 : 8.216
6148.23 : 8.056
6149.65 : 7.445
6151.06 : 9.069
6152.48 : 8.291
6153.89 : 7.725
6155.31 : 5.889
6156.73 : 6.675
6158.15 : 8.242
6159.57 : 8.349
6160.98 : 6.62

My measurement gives 0.04 mag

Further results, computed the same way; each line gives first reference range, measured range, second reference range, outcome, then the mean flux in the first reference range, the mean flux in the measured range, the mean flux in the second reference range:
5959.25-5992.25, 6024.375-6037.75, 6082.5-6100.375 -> -0.035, 8.07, 8.31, 8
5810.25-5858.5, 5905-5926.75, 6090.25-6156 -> 0.045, 8.44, 7.97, 7.99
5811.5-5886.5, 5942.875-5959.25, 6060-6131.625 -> 0.072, 8.36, 7.76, 8.21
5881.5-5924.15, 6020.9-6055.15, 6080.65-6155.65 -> -0.049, 7.67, 8.26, 8.02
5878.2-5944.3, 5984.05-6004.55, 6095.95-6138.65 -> 0.009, 7.87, 7.89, 8.09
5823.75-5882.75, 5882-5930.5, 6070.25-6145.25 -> 0.075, 8.37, 7.76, 8.12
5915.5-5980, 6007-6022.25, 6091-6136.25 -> 0.045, 8.05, 7.74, 8.09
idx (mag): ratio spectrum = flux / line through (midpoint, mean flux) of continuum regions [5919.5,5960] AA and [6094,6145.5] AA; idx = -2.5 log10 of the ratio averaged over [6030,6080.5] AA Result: -0.04 mag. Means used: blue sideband 8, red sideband 8.04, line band 8.3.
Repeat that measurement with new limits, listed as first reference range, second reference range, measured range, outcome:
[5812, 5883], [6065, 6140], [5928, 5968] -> 0.05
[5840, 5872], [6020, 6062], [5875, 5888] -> 0.03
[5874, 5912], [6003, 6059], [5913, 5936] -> -0.03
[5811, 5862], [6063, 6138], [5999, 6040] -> 0.03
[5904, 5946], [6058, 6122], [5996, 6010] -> 0.04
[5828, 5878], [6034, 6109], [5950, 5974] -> 0.04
